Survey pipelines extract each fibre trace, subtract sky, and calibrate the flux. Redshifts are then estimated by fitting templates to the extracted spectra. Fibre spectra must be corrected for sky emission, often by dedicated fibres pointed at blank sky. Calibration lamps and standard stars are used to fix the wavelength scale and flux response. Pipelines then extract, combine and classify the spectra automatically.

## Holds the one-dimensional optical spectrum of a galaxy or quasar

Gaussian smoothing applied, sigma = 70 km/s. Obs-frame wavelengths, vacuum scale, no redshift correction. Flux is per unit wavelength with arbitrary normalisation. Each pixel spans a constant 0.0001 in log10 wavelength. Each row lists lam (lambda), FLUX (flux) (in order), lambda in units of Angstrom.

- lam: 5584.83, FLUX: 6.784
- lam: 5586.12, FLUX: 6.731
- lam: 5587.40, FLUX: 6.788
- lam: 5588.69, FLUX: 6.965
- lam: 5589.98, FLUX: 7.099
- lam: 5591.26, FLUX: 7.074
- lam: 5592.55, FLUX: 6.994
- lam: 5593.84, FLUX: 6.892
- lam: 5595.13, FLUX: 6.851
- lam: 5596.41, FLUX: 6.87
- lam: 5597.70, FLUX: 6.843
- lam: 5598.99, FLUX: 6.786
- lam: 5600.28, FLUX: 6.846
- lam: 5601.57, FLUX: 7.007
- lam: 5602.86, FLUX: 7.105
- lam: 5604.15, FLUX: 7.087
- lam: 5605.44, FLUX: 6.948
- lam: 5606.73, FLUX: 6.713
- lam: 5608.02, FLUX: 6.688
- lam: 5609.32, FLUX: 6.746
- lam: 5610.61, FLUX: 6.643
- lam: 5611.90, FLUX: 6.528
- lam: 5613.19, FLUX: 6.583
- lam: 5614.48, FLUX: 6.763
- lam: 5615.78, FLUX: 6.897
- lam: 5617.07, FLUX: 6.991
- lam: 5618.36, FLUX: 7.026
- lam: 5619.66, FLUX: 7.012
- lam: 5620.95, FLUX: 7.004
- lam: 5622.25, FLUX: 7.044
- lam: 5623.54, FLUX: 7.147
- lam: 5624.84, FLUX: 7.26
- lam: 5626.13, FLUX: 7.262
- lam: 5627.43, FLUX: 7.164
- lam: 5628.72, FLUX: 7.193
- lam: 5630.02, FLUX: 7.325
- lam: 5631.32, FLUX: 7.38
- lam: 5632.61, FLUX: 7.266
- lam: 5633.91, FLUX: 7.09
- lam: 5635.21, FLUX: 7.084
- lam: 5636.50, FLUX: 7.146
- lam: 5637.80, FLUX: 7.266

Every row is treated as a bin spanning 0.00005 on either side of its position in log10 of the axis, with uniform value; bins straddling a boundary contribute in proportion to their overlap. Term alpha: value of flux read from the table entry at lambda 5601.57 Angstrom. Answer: 7.007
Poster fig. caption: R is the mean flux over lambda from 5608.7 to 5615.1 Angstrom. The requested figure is 6.66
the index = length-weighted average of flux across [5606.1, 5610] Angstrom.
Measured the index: 6.71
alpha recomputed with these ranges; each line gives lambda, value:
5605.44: 6.948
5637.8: 7.266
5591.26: 7.074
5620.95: 7.004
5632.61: 7.266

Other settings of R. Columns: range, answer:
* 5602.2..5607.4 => 6.97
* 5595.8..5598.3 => 6.85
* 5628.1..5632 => 7.3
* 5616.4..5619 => 7.03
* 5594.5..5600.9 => 6.85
